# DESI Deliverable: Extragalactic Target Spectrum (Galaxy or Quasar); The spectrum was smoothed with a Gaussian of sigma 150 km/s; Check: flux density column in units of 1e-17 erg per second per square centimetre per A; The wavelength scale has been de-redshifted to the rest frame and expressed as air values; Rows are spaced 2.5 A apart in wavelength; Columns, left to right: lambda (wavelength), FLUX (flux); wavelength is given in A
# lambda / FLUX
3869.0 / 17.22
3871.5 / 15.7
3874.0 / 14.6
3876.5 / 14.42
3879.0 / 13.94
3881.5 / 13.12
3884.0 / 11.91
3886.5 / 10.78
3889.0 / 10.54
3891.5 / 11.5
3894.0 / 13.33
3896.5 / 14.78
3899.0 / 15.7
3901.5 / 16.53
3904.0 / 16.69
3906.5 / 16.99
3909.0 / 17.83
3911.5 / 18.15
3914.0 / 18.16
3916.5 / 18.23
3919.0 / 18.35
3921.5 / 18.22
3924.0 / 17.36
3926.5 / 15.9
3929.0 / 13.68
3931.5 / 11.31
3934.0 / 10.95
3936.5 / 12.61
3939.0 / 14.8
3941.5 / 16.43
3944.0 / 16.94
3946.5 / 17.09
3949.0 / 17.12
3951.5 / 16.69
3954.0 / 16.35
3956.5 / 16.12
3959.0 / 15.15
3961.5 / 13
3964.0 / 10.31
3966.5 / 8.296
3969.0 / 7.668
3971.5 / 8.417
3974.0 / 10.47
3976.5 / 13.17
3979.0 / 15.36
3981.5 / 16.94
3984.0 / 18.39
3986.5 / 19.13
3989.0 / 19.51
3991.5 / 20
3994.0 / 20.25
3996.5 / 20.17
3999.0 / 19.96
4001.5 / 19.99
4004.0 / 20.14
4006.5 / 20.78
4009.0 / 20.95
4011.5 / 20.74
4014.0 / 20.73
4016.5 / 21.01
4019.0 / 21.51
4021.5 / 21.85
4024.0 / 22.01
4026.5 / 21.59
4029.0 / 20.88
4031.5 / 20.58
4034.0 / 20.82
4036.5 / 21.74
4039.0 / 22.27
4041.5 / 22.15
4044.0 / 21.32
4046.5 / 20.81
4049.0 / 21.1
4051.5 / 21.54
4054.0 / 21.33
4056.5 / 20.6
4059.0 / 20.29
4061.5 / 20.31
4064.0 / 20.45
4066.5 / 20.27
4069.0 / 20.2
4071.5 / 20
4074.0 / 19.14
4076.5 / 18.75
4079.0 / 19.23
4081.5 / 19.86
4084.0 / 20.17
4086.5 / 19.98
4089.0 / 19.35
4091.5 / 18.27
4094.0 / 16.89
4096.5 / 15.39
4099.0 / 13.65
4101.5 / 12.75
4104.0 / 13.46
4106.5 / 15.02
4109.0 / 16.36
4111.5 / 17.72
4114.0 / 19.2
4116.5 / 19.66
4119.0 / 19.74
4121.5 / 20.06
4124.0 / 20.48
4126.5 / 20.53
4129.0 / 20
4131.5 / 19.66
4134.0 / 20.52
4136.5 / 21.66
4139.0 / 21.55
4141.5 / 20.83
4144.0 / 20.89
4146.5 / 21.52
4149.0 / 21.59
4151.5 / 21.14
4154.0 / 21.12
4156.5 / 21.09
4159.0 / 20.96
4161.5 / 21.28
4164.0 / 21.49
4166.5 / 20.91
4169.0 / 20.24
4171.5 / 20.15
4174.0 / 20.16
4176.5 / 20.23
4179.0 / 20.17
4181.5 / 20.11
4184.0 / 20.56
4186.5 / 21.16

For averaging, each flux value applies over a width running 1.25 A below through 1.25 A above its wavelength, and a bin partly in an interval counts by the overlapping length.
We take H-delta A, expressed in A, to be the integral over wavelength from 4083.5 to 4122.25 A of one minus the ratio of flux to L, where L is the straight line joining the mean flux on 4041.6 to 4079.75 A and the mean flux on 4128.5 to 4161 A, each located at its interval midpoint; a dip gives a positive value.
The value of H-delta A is 6.4 A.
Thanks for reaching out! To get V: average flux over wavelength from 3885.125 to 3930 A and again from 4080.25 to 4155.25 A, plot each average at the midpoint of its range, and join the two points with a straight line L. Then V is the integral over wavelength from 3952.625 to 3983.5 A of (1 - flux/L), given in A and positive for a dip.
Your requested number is 7.20 A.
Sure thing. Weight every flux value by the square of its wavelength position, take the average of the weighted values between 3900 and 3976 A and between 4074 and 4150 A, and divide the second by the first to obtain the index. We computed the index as 1.39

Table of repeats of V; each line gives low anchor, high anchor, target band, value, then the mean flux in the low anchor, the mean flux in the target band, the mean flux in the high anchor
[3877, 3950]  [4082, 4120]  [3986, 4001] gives -3.6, 15.1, 19.9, 17.2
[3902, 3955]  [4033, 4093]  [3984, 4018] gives -3.2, 16.2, 20.2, 20.4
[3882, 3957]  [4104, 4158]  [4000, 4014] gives -2.7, 15.3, 20.5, 19.9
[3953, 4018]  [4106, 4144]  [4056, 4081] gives -2.0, 16.7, 19.9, 19.7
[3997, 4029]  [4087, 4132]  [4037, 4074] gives -2.6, 20.9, 20.9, 17.7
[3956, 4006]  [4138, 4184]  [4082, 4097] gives 0.2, 15.7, 18.6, 20.8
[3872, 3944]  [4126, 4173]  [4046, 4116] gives 1.9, 14.9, 18.6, 20.9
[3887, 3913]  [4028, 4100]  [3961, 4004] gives 5.1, 15.1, 15.5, 19.9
